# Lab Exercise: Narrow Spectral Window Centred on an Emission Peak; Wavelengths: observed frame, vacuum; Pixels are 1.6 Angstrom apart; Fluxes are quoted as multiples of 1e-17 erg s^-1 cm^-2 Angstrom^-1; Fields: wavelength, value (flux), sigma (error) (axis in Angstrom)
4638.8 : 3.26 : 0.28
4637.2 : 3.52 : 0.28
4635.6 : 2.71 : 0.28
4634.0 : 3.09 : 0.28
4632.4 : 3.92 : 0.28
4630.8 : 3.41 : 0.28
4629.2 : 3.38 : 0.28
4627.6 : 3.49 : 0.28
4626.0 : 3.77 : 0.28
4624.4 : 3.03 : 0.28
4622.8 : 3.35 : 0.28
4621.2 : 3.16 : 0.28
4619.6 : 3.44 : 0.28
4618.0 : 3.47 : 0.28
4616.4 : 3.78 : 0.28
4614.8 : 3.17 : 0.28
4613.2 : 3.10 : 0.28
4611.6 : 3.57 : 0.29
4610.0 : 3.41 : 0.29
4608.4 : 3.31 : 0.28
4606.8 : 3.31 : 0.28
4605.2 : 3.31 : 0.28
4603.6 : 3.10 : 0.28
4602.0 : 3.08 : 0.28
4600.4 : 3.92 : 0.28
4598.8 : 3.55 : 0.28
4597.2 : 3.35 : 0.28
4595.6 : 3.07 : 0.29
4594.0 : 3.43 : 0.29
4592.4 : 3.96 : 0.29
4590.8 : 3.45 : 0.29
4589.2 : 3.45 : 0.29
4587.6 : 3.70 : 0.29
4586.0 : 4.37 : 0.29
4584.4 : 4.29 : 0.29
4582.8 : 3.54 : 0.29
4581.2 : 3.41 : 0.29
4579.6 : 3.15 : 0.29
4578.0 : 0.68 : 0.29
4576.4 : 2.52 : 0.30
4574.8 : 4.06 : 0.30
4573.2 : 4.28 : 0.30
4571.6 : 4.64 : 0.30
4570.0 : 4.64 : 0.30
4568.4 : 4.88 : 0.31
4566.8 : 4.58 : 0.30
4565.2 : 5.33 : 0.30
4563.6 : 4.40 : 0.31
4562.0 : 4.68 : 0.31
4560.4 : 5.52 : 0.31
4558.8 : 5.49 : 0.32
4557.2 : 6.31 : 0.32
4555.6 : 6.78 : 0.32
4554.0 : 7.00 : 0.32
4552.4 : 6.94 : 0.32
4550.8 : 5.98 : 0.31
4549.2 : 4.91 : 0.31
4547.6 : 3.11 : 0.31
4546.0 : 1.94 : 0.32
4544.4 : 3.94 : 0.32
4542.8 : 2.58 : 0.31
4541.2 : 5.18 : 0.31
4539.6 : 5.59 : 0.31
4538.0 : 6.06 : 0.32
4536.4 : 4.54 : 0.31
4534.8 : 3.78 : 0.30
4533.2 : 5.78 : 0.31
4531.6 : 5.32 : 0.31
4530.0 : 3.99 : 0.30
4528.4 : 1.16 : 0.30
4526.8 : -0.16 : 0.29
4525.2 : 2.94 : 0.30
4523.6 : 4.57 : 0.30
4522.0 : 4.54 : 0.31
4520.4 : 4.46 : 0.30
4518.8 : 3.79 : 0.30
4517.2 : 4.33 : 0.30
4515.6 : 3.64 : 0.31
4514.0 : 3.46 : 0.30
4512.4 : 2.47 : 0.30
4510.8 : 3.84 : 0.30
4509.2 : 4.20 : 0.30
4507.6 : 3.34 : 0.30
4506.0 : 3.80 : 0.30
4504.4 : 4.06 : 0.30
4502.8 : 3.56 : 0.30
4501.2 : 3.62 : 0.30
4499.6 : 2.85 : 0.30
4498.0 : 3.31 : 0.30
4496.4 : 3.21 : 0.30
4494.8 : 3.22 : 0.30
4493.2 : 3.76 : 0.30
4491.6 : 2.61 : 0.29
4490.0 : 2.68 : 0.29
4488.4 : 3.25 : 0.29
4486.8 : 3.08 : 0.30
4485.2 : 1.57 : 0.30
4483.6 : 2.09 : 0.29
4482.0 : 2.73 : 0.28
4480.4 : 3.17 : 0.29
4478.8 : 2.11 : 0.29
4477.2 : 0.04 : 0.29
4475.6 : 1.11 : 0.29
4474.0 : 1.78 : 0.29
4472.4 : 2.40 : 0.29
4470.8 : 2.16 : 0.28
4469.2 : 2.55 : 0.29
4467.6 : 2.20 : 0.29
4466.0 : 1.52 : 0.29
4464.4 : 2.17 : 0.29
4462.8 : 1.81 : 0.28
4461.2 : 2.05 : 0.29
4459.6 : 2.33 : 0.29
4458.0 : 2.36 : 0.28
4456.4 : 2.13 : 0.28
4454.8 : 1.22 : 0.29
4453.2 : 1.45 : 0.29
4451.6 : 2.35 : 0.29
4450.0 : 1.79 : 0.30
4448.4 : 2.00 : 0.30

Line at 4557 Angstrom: Lyman alpha 1216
